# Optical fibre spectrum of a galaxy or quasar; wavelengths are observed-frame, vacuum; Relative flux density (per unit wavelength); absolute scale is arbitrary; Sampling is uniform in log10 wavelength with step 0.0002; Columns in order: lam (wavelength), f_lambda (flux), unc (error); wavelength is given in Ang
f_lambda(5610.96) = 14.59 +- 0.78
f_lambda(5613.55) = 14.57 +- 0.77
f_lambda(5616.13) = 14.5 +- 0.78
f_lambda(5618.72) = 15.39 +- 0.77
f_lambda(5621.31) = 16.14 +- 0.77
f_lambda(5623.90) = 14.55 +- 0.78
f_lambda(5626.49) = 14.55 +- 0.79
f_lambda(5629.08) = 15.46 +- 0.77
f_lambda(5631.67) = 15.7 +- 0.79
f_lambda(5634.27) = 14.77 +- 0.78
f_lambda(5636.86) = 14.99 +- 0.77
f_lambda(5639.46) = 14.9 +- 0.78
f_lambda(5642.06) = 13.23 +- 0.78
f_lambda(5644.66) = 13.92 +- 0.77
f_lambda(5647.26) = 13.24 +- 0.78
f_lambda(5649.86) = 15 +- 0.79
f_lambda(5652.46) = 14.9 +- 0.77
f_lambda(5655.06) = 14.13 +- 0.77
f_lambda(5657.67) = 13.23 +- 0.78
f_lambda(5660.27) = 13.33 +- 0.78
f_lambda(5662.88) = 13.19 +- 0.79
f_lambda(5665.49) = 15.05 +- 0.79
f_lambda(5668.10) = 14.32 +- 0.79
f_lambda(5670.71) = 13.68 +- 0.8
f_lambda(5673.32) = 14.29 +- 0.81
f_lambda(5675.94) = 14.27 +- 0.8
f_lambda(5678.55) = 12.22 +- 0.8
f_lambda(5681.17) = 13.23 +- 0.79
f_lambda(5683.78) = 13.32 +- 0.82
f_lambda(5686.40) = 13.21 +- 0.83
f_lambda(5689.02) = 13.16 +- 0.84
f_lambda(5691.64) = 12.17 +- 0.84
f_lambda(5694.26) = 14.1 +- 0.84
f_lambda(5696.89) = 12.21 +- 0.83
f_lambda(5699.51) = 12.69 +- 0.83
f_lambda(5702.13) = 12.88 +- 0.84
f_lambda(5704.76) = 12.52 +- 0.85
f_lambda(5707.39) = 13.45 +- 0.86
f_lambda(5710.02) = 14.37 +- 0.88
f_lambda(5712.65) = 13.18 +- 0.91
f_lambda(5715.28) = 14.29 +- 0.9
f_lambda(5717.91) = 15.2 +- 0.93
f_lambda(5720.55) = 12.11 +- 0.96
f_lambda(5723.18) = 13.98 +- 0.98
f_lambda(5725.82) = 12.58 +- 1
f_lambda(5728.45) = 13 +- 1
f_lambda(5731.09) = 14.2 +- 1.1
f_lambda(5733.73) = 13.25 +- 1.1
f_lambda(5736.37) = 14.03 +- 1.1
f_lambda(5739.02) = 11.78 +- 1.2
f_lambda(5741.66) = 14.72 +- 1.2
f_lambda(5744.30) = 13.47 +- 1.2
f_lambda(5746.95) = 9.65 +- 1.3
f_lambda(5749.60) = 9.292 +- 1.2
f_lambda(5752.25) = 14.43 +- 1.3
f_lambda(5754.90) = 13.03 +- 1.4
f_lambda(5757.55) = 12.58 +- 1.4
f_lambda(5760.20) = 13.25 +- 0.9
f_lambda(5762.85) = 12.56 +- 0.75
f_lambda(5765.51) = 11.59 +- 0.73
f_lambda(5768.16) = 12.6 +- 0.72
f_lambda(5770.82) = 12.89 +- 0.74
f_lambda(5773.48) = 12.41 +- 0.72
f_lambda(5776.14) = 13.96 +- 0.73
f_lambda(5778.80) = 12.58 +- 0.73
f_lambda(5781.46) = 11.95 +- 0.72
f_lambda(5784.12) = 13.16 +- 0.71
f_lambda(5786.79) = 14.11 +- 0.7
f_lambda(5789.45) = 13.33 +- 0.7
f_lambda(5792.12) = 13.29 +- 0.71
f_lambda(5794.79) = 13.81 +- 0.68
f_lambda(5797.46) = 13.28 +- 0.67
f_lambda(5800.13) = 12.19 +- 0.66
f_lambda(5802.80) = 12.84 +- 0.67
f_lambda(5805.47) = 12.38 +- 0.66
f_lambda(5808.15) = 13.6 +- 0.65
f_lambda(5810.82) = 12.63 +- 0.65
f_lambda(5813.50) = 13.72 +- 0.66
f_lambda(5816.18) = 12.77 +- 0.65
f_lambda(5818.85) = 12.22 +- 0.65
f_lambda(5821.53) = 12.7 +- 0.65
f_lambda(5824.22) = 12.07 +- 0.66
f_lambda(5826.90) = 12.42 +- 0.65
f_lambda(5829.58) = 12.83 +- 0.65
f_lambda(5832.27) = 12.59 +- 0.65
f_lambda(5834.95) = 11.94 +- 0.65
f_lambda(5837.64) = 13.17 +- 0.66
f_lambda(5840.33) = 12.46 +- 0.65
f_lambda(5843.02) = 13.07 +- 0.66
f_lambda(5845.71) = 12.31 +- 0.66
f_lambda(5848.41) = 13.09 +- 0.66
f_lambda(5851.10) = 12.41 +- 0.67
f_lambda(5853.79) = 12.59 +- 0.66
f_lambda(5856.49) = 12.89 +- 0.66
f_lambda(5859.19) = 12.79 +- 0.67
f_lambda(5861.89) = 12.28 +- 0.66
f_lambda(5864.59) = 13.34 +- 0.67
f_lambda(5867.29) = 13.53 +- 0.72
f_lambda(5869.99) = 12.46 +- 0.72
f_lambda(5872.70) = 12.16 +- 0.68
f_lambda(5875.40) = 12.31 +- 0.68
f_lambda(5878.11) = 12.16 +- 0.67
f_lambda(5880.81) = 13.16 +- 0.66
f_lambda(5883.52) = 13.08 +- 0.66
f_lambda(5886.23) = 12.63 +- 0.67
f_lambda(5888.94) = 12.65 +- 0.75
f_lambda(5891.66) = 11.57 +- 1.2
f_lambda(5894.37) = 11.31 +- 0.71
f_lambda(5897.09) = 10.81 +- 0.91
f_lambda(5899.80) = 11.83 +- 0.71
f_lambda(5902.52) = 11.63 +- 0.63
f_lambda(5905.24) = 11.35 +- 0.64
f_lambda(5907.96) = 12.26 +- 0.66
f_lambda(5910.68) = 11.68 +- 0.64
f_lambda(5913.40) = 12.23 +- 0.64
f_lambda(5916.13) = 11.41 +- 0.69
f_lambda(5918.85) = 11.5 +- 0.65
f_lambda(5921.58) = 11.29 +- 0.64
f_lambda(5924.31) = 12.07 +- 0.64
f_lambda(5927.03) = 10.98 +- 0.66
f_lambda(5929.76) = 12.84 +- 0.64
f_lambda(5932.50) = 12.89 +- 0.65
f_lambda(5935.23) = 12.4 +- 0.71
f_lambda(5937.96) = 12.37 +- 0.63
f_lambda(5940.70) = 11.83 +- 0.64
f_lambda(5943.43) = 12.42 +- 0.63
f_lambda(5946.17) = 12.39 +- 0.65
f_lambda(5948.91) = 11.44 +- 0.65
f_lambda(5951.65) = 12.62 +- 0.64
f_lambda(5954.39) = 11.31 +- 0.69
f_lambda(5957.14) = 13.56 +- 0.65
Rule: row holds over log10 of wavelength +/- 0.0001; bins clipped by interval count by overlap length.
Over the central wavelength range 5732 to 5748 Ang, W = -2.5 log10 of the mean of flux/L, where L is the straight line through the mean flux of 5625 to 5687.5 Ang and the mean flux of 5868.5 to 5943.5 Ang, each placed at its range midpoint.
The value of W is 0.04 mag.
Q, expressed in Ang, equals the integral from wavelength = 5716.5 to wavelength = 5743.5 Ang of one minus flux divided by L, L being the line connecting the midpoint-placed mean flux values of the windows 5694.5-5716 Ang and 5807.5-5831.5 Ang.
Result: -0.8 Ang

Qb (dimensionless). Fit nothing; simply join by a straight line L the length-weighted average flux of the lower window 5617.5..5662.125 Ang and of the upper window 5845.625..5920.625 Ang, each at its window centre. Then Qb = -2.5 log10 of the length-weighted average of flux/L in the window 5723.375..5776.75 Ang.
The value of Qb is 0.06 mag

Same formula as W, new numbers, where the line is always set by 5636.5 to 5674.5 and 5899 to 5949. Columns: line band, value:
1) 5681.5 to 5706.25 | 0.07 mag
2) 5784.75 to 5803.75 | -0.02 mag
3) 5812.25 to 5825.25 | 0.01 mag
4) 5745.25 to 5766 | 0.10 mag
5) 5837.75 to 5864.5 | -0.02 mag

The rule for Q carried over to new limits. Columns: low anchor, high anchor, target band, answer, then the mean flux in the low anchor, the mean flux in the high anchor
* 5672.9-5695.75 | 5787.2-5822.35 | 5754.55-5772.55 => 0.7 Ang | 13.3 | 13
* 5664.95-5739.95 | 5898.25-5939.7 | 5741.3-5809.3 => 0.6 Ang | 13.4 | 11.9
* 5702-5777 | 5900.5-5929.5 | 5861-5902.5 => -1.3 Ang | 13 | 11.7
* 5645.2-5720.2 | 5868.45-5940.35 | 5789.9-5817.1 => -0.7 Ang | 13.6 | 12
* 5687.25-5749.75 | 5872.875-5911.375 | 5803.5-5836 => -0.5 Ang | 13.1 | 12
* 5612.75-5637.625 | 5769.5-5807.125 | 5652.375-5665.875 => 0.8 Ang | 15.1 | 13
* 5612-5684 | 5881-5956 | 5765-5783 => 0.8 Ang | 14.3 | 12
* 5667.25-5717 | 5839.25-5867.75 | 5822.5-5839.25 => 0.5 Ang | 13.4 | 12.8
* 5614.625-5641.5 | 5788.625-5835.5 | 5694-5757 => 3.6 Ang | 15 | 12.8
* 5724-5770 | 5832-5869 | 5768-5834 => -0.8 Ang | 12.7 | 12.8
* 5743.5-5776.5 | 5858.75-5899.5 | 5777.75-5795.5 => -1.1 Ang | 12.4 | 12.4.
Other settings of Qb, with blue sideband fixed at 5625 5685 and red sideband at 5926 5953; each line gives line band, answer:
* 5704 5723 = 0.008 mag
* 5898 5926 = 0.064 mag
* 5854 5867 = -0.008 mag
